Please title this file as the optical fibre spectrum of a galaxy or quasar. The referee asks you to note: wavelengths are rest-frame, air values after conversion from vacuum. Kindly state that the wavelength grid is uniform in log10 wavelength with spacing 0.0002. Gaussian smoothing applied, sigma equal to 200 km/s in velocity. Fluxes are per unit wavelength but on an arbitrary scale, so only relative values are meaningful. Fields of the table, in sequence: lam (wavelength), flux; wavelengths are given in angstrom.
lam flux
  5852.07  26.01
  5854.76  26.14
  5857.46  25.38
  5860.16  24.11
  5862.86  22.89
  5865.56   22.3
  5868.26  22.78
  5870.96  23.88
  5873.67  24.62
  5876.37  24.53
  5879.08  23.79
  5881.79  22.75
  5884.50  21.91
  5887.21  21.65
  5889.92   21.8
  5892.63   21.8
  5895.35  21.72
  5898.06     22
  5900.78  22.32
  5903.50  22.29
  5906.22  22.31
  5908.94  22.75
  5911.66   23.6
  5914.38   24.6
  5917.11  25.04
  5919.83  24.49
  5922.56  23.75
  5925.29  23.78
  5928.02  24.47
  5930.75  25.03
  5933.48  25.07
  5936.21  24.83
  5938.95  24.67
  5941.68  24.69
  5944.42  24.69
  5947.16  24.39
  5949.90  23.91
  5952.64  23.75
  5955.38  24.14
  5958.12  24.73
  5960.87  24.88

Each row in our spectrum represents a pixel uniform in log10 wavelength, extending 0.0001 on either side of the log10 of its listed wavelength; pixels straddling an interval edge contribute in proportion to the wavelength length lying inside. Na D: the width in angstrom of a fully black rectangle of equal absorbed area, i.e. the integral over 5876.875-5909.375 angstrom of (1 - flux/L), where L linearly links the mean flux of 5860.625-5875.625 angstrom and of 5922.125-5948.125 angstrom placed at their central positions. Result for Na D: 2.1 angstrom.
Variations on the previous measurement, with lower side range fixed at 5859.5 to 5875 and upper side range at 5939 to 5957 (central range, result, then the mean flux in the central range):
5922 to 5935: -0.2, 24.5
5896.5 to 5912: 0.9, 22.5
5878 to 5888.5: 0.5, 22.5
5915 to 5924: -0.2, 24.4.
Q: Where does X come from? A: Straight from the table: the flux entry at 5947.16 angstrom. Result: 24.39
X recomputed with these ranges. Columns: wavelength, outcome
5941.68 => 24.69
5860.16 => 24.11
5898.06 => 22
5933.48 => 25.07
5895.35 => 21.72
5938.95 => 24.67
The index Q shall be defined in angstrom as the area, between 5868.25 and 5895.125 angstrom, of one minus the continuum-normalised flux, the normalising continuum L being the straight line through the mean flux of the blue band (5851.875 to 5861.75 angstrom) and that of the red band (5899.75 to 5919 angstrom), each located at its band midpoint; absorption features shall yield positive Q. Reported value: 1.6 angstrom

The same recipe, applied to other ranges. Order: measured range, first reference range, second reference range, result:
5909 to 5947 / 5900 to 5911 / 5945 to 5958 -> -1.9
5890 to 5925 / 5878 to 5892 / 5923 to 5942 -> 0.6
